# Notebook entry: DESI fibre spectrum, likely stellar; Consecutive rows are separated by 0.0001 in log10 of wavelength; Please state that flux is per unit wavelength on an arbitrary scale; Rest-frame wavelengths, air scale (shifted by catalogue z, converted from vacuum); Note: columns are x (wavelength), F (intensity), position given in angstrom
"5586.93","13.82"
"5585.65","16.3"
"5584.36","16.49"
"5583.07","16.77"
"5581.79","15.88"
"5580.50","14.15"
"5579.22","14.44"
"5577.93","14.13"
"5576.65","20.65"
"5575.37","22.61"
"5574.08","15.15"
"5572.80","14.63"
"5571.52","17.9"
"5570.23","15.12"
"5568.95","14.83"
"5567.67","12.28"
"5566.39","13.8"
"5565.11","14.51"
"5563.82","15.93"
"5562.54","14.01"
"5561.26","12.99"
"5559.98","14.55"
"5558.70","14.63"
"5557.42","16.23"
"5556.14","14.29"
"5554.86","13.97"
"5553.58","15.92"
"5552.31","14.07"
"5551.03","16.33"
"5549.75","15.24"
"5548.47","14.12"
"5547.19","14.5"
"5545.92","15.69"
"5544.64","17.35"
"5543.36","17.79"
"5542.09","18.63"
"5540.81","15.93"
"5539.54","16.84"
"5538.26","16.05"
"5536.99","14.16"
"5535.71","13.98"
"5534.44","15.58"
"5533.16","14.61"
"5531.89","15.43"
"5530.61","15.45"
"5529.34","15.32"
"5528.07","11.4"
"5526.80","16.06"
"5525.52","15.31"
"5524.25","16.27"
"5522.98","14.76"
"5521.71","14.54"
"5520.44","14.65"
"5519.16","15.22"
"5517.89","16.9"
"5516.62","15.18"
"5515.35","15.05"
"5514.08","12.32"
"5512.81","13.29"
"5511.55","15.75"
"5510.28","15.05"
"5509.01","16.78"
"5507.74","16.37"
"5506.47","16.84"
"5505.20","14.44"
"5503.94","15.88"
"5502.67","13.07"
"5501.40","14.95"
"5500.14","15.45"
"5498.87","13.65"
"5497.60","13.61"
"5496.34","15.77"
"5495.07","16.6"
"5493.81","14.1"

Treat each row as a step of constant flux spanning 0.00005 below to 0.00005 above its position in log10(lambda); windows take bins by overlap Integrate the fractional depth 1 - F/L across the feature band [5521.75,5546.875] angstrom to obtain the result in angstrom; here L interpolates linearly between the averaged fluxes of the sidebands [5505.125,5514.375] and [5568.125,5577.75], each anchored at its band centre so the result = 0.6 angstrom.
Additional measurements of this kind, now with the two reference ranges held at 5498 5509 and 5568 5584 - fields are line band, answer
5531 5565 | 1.1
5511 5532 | 0.8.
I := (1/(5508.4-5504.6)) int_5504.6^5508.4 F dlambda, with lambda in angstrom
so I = 15.9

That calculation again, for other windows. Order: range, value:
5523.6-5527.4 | 15.9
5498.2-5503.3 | 14.3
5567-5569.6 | 13.6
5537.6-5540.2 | 16.5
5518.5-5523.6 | 14.8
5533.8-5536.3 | 14.8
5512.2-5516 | 13.6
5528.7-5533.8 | 15.2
